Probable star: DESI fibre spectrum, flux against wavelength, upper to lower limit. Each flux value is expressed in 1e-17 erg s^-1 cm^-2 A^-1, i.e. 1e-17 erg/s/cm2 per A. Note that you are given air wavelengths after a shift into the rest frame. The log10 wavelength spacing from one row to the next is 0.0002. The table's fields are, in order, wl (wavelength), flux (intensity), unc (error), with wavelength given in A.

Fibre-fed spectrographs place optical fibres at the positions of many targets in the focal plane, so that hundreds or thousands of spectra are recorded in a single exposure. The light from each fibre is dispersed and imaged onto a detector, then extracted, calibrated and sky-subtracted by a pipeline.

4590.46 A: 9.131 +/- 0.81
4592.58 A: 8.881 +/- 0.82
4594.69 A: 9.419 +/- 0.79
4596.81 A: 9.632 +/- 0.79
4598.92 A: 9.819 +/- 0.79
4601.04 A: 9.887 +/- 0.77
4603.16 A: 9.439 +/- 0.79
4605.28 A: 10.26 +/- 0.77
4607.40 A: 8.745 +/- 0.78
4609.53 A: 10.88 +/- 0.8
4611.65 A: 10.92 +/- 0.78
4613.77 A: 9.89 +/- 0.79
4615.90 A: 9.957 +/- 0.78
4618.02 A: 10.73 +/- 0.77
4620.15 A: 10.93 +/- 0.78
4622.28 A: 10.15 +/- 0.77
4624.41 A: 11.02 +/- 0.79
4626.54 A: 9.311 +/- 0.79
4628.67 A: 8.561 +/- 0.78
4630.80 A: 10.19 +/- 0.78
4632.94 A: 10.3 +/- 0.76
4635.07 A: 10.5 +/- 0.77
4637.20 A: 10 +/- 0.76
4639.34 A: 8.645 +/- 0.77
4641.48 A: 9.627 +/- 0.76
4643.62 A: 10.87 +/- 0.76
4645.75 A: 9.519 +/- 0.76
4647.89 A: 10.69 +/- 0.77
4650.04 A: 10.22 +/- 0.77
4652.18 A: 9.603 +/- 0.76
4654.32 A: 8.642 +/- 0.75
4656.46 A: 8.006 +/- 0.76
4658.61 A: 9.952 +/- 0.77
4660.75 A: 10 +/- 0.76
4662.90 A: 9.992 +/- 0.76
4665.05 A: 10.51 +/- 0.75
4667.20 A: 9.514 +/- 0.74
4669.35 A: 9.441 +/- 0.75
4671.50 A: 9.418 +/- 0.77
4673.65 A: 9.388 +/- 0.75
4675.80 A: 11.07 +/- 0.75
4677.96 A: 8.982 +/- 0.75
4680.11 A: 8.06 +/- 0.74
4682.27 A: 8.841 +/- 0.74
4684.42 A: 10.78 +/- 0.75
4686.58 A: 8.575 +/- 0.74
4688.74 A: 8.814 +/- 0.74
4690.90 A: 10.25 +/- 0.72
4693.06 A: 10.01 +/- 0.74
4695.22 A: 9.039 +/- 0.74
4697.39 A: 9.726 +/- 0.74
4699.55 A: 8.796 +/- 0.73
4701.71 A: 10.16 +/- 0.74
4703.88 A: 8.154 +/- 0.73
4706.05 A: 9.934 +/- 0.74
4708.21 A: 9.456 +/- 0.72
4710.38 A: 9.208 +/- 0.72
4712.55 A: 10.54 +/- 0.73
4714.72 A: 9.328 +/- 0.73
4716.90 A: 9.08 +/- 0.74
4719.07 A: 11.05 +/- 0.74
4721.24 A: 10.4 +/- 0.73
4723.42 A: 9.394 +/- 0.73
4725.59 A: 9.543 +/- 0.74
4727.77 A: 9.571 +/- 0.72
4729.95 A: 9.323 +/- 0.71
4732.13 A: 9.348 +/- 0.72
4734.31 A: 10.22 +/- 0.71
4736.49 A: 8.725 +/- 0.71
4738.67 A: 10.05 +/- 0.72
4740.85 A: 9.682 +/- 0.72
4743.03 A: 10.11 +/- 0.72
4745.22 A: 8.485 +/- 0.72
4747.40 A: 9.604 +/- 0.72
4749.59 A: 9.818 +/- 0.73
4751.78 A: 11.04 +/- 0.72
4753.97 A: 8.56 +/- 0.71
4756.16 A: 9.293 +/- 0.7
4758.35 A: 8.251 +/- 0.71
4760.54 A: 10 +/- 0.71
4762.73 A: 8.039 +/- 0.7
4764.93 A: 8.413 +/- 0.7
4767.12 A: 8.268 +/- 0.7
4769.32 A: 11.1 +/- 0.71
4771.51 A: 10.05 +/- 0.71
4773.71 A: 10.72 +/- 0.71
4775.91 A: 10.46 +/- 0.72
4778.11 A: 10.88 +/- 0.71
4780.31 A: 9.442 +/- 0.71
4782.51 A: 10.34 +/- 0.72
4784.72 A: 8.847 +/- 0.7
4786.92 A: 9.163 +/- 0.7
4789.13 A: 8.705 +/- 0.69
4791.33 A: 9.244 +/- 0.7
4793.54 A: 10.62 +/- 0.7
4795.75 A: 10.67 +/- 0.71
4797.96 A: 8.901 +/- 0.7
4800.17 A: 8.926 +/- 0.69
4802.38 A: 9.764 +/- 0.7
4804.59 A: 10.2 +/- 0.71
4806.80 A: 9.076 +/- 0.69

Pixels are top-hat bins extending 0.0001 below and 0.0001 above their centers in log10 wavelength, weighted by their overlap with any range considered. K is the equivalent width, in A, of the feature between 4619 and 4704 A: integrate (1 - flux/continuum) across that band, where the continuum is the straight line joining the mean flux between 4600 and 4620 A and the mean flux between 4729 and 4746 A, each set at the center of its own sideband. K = 1.7 A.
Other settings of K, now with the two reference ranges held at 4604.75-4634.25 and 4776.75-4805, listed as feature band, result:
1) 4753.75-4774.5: 1.0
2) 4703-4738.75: 0.9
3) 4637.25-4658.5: 1.0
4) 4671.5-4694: 1.1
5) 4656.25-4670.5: 0.4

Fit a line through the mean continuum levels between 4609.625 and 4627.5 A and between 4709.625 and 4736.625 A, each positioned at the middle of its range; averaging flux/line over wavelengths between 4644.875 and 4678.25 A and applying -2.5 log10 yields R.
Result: 0.05 mag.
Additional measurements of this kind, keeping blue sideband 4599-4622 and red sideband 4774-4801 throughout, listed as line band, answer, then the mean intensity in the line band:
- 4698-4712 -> 0.06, 9.35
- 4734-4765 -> 0.05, 9.36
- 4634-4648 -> 0.01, 9.94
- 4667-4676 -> 0.04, 9.67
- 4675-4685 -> 0.06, 9.44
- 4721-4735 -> 0.03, 9.62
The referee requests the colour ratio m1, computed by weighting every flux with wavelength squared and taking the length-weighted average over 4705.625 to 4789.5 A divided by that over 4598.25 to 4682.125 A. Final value 1.02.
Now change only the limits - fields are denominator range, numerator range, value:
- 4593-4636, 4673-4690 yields 0.96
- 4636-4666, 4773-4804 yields 1.06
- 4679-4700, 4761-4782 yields 1.08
